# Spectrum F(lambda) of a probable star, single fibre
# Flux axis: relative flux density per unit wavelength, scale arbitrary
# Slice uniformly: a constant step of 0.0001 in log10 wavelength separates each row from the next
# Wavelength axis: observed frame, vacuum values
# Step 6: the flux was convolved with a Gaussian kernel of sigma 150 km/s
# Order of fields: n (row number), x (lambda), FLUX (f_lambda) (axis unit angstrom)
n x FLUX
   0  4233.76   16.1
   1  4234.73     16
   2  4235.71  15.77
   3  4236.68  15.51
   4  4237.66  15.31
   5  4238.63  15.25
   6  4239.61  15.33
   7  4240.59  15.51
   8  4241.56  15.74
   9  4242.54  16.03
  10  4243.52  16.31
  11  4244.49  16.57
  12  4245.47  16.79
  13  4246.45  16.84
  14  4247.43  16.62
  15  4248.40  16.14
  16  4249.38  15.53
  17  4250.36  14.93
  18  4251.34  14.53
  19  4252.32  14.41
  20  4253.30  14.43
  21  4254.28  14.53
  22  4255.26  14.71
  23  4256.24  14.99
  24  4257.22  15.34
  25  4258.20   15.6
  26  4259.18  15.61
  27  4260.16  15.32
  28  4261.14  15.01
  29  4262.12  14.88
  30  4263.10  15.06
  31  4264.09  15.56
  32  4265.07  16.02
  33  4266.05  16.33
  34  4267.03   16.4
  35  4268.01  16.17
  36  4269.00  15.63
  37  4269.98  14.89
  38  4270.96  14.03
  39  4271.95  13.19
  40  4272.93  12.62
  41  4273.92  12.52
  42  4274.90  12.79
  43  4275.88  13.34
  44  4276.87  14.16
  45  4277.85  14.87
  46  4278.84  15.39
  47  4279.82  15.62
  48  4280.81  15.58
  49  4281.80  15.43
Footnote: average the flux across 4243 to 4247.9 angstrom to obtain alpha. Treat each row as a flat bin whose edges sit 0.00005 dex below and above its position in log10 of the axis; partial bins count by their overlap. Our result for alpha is 16.6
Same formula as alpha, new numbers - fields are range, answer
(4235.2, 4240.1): 15.4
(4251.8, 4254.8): 14.4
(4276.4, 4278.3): 14.5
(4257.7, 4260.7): 15.5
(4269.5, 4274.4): 13.4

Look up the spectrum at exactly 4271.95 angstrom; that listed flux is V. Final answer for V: 13.19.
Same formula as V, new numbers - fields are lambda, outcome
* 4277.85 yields 14.87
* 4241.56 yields 15.74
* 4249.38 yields 15.53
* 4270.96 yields 14.03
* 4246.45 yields 16.84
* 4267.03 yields 16.4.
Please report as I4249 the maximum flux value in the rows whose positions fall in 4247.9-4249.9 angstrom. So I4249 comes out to 16.14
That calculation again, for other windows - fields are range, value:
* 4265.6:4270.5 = 16.4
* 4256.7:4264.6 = 15.61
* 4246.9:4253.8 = 16.62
